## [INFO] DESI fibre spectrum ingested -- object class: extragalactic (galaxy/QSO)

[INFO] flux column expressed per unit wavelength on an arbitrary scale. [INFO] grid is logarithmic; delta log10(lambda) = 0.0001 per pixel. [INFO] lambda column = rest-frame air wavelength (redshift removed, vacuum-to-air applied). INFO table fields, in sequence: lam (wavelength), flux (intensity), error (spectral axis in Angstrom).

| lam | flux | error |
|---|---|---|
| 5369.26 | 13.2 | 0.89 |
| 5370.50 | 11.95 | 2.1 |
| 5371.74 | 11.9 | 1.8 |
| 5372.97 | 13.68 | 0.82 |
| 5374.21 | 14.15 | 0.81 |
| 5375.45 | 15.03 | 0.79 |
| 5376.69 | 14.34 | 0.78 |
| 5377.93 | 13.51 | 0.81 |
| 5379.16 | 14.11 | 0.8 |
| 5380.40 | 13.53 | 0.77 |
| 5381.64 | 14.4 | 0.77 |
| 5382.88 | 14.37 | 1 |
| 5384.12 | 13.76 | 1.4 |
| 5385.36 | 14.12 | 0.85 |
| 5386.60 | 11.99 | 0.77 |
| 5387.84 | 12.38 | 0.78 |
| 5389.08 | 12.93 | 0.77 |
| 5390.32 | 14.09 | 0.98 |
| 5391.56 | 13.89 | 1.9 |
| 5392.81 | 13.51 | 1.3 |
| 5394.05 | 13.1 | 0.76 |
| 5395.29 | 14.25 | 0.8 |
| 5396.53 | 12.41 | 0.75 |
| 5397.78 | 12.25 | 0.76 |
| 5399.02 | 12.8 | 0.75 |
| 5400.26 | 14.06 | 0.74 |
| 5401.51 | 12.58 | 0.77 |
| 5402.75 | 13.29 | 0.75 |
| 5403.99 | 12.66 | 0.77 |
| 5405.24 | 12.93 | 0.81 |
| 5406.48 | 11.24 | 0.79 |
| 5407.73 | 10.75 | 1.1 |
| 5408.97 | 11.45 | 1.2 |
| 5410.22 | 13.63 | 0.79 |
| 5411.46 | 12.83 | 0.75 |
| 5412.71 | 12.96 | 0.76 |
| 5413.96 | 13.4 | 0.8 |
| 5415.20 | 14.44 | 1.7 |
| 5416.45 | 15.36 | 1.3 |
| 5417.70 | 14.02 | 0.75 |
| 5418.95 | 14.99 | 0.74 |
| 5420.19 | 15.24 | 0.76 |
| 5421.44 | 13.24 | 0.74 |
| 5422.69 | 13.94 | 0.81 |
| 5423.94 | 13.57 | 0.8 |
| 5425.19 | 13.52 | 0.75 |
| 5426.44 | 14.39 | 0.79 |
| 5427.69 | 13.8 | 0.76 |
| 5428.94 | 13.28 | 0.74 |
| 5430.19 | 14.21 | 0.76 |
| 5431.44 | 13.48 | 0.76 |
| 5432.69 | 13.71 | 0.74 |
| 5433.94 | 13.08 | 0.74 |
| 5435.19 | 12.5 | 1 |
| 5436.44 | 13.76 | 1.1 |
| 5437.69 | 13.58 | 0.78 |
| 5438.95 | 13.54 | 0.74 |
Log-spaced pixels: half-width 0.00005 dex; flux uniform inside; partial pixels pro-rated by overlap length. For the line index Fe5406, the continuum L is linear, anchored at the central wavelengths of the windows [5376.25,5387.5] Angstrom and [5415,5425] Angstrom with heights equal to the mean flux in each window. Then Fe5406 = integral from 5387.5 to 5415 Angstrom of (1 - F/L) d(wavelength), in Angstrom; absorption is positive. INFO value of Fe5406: 2.19 Angstrom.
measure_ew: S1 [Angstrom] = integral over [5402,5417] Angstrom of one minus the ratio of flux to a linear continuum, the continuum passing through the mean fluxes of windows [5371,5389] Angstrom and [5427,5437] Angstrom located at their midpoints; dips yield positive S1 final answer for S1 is 0.7 Angstrom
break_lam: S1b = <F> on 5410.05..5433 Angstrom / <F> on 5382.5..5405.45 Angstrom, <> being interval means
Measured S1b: 1.05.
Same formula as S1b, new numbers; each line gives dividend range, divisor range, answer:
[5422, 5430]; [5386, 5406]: 1.05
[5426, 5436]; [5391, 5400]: 1.03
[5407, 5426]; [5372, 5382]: 0.97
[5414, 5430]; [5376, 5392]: 1.03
